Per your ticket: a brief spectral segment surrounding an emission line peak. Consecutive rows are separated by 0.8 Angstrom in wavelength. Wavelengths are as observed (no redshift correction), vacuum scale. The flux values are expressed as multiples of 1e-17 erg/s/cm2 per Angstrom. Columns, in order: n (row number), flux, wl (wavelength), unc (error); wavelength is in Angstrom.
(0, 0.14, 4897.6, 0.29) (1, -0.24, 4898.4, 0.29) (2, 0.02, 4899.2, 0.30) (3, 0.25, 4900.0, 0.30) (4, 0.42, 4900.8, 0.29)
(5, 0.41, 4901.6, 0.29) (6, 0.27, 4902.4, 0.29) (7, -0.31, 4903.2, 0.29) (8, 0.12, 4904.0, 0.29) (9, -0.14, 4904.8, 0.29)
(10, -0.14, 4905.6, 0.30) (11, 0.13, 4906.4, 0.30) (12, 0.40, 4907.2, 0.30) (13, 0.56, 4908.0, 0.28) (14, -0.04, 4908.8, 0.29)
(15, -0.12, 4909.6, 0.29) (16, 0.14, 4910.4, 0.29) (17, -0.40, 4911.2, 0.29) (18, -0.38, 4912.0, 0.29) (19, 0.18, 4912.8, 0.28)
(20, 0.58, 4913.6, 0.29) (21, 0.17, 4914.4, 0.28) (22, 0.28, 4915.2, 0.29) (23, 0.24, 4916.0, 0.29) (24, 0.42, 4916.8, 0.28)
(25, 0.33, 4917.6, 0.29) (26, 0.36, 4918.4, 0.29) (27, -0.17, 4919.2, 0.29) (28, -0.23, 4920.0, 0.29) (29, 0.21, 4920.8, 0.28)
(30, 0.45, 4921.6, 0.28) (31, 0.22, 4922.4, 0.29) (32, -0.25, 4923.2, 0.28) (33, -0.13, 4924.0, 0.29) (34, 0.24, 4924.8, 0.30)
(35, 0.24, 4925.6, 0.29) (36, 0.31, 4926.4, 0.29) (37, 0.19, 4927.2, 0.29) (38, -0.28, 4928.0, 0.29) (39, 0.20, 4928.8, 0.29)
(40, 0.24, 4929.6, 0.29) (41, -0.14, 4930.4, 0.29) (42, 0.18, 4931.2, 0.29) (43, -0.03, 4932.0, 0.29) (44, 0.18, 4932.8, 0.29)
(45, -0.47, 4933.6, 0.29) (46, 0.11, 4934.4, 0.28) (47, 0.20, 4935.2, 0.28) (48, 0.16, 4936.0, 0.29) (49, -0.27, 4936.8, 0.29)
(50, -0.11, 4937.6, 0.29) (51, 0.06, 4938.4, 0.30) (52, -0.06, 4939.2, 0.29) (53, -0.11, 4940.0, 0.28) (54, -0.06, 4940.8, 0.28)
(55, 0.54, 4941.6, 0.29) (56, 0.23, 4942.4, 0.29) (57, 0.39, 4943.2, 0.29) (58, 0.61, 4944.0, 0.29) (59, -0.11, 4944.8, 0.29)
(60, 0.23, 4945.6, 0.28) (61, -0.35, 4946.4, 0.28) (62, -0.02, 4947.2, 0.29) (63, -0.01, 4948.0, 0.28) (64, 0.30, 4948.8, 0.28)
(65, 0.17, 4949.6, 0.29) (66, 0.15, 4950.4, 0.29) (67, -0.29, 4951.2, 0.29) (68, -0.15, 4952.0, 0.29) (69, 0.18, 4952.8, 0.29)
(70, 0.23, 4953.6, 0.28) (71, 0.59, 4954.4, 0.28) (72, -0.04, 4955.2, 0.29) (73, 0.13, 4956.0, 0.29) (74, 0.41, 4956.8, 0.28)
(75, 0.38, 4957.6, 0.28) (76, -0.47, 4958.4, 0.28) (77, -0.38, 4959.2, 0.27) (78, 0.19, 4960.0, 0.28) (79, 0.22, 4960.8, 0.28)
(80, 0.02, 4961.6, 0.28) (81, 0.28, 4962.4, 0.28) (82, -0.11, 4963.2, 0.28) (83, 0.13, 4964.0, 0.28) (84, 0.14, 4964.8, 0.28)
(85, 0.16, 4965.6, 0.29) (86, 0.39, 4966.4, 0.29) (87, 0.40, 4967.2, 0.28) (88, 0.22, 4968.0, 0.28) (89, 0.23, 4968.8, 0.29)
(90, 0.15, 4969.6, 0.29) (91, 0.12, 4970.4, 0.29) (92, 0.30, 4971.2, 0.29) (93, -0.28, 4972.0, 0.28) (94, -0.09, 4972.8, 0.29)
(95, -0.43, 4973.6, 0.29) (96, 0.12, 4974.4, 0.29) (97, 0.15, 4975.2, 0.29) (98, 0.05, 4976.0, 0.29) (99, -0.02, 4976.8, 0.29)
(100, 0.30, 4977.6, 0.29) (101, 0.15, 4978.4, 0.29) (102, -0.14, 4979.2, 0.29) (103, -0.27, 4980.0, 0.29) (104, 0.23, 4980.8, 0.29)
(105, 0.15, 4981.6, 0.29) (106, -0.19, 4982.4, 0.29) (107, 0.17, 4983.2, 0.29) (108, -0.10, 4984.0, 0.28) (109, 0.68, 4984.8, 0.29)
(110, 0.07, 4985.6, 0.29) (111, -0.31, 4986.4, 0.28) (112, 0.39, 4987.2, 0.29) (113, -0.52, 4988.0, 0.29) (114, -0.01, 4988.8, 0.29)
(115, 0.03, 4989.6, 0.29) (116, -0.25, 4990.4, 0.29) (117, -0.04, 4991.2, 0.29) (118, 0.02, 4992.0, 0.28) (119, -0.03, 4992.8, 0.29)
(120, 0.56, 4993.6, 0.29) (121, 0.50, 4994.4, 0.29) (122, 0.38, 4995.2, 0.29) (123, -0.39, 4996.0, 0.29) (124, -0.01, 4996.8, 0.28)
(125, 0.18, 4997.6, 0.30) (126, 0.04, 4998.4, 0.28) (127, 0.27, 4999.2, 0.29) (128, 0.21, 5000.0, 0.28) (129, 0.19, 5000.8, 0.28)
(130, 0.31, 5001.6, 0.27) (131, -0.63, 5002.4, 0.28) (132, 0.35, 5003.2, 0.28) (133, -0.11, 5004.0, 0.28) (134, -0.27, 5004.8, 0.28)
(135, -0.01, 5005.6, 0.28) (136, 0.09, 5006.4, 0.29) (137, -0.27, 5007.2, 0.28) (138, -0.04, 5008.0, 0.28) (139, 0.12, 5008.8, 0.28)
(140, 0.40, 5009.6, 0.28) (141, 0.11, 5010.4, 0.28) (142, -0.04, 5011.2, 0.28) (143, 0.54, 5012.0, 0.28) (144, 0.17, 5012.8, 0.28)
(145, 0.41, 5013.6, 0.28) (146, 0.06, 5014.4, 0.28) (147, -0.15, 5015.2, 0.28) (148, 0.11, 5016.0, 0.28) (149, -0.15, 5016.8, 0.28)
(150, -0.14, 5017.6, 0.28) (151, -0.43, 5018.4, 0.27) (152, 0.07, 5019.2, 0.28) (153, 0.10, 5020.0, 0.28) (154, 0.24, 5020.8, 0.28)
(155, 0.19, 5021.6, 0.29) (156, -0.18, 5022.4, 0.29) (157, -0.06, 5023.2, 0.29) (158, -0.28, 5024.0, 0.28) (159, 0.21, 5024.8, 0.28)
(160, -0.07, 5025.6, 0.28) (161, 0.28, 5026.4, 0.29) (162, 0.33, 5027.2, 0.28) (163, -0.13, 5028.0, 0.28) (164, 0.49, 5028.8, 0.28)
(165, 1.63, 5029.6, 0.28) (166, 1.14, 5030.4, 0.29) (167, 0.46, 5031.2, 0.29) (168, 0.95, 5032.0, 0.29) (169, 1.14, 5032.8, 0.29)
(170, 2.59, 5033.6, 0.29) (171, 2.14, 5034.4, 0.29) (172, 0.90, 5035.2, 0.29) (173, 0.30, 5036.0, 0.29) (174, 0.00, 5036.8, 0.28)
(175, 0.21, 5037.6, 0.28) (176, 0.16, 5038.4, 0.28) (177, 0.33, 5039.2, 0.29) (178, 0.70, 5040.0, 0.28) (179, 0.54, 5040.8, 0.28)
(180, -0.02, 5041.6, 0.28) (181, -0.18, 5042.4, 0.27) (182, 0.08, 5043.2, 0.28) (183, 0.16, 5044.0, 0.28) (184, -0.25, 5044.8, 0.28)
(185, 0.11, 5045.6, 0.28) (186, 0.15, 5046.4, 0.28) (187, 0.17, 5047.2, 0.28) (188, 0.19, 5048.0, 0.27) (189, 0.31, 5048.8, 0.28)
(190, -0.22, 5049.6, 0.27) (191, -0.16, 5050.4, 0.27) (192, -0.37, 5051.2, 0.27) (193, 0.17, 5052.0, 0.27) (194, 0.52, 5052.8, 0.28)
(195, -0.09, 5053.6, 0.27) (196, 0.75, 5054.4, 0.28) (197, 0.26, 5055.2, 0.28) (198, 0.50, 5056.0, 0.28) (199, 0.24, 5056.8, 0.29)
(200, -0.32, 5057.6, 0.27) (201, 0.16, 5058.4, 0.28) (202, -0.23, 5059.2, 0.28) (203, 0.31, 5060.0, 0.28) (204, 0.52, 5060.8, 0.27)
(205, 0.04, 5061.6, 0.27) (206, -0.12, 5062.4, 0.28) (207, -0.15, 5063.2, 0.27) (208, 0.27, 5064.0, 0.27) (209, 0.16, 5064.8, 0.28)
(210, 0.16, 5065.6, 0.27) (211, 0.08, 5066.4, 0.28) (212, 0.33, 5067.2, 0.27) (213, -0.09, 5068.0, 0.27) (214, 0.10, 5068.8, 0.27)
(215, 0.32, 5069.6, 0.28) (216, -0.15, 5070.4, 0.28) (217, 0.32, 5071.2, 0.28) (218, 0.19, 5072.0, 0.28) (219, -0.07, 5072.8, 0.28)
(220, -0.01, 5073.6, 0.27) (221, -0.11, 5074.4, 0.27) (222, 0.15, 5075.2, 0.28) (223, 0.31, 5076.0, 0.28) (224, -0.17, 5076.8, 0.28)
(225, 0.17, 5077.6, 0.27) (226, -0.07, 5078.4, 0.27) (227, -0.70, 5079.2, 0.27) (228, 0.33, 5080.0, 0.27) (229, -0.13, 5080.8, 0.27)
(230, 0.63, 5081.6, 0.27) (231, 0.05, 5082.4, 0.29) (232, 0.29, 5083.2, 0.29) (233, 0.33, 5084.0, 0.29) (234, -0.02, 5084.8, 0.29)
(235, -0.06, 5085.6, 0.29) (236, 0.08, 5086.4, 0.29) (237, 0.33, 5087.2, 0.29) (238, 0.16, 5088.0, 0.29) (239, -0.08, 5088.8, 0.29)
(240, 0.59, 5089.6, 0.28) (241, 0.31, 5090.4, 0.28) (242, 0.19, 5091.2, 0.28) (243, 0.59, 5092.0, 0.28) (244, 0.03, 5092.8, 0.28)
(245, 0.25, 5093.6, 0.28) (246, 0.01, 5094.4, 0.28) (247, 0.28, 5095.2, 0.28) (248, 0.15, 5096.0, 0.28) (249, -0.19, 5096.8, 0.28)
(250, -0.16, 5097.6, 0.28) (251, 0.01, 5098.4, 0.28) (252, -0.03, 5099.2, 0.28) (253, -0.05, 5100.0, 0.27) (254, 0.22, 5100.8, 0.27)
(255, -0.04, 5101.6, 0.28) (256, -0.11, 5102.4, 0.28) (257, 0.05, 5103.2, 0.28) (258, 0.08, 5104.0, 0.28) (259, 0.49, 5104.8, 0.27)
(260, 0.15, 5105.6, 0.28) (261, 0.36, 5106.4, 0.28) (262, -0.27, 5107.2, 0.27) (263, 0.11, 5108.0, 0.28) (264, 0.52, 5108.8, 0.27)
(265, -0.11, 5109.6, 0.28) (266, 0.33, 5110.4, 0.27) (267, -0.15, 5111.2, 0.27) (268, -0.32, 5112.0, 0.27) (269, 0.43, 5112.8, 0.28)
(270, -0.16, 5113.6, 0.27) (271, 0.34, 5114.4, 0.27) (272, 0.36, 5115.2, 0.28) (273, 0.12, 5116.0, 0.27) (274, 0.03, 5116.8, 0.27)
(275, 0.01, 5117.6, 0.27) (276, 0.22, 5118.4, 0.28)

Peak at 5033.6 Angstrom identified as [O II]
